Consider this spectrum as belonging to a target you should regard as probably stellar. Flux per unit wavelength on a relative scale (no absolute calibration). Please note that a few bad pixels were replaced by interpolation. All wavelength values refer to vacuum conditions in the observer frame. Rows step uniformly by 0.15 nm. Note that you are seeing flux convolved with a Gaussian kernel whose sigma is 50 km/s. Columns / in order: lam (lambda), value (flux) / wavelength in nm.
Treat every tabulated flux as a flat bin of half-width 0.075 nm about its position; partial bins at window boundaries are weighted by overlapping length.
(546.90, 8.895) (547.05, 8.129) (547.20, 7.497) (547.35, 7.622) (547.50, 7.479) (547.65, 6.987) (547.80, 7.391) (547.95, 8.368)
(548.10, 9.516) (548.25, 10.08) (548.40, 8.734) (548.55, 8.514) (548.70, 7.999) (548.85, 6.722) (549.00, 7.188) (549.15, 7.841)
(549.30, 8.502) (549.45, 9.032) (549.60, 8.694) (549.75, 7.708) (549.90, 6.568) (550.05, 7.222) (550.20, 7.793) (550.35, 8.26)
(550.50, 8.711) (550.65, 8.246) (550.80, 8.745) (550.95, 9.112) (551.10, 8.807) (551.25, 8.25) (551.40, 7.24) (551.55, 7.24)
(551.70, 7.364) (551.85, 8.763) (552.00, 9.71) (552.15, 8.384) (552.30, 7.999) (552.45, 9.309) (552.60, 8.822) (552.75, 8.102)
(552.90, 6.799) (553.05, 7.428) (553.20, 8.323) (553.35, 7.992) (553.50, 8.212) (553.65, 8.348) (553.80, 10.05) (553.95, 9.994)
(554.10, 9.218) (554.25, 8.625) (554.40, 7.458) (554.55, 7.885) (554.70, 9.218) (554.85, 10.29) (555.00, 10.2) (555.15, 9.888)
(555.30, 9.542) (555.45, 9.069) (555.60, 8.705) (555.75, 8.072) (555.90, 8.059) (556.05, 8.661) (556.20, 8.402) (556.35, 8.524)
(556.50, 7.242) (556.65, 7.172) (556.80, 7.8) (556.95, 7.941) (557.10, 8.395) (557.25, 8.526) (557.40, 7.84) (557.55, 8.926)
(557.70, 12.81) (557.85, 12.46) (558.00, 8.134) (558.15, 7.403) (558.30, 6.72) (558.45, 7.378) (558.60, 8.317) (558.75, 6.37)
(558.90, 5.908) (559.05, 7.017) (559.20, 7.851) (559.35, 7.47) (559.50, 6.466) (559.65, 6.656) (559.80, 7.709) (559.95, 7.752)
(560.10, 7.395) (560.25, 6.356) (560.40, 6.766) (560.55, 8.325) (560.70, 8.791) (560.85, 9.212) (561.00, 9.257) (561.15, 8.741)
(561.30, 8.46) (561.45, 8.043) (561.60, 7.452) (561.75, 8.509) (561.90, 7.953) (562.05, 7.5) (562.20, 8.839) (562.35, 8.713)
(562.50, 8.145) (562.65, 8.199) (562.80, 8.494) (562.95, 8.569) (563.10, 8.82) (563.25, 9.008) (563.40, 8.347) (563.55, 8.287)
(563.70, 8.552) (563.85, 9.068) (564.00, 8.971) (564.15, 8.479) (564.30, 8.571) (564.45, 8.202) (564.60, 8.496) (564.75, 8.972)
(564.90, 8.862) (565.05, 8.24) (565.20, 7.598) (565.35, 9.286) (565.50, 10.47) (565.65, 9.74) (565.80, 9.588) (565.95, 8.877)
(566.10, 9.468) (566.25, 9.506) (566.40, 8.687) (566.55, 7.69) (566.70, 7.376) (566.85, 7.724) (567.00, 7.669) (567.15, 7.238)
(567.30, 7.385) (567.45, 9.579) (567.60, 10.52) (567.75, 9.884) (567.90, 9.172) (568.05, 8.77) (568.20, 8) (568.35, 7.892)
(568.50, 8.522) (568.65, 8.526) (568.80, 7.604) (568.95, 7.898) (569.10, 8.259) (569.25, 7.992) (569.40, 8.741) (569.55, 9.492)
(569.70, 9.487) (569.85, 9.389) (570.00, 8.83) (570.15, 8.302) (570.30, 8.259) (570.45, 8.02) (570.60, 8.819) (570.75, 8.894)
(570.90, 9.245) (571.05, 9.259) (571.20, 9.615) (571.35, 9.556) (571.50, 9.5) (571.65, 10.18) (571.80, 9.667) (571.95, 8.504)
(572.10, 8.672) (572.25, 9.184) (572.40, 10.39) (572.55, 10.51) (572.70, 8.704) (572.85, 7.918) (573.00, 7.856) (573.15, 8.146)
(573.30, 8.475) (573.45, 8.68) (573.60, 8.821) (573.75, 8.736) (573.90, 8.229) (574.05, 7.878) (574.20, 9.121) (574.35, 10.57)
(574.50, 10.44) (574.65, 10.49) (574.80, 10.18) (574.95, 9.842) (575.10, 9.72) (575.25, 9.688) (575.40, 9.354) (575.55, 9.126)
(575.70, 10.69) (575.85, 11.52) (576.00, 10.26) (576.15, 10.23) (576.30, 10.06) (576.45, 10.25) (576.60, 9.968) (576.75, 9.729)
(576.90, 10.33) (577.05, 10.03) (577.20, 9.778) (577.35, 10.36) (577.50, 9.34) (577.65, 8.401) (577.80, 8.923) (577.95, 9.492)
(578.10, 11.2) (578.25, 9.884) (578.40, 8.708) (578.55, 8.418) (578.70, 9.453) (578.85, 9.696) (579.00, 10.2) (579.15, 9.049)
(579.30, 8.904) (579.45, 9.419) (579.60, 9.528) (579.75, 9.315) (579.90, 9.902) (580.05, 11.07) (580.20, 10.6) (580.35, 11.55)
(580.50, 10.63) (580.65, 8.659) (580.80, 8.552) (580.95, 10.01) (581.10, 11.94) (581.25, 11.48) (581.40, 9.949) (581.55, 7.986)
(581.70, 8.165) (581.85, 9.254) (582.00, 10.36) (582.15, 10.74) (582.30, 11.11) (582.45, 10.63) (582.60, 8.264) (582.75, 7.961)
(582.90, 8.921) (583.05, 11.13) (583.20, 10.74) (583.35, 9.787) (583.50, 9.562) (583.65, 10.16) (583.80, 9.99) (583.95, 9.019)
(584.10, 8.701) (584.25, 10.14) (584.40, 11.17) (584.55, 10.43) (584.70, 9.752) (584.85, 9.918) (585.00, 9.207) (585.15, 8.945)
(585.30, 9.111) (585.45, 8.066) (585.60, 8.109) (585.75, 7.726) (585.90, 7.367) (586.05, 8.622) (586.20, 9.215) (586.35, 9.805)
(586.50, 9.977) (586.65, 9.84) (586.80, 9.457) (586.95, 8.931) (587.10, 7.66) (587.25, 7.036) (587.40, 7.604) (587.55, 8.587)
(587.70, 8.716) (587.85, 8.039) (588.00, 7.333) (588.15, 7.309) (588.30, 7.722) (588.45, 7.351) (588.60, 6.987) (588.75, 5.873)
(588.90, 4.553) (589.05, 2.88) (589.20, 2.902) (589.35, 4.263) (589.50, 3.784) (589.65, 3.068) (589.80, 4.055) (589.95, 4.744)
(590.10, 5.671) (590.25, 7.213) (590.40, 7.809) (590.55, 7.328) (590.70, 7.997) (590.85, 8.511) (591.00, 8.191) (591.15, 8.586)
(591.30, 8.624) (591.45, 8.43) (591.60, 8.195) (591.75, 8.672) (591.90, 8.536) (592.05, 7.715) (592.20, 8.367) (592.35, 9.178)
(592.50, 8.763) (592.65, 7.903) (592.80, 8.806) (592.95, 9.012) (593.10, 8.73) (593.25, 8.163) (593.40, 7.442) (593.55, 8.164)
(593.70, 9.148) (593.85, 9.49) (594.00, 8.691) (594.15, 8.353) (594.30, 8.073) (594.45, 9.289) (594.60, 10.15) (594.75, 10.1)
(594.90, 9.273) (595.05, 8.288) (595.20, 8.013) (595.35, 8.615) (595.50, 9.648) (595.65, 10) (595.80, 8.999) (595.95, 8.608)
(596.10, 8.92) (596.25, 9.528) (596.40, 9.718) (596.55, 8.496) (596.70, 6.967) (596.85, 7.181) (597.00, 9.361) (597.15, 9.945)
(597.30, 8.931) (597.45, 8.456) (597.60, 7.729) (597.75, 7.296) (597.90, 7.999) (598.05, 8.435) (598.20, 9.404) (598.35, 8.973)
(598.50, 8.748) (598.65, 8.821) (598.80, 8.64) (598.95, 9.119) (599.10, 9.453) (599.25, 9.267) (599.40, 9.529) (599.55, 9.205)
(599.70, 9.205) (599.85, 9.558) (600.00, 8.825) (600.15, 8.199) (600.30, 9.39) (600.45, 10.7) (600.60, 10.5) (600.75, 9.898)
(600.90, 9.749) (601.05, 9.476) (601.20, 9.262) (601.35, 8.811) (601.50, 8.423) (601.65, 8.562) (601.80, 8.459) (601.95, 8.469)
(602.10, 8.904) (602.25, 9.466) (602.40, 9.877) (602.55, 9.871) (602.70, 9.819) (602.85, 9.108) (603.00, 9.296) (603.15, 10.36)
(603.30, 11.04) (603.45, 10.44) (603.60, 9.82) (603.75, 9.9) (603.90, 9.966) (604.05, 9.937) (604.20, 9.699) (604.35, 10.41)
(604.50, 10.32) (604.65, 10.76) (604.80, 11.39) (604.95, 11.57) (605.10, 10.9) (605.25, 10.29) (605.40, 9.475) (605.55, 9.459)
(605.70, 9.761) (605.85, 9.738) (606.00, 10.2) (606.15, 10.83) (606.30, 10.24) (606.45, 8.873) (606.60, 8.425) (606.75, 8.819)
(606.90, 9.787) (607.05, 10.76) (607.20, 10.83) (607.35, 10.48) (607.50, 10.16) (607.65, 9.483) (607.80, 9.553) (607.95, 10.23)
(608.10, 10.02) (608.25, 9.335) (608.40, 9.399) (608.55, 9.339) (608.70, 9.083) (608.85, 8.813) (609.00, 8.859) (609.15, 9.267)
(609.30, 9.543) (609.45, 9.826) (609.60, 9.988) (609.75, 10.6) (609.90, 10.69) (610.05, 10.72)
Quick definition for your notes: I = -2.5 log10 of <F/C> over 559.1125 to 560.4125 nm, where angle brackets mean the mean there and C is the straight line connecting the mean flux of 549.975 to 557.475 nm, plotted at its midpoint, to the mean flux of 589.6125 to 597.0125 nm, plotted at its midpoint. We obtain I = 0.17 mag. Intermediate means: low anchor 8.44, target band 7.18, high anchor 8.27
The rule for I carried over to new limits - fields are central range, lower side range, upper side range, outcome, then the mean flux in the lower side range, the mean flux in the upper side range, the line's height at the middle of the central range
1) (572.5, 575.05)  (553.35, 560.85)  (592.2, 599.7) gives -0.07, 8.3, 8.8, 8.51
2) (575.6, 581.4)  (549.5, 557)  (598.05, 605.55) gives -0.10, 8.41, 9.6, 9.03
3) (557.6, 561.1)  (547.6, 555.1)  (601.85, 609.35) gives 0.08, 8.37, 9.84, 8.59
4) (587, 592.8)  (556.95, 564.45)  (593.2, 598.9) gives 0.22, 8.2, 8.74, 8.65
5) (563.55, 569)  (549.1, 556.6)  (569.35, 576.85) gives 0.05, 8.45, 9.35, 9.05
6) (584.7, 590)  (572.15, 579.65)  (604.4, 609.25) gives 0.30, 9.51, 9.89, 9.65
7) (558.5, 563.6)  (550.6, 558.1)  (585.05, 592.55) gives 0.06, 8.64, 7.47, 8.42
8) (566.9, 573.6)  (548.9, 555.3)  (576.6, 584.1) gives 0.06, 8.42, 9.75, 9.28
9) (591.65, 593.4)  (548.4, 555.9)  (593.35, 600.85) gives 0.05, 8.41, 8.94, 8.89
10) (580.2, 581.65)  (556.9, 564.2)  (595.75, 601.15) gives -0.17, 8.19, 8.98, 8.61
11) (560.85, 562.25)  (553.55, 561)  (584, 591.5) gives -0.02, 8.32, 7.67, 8.23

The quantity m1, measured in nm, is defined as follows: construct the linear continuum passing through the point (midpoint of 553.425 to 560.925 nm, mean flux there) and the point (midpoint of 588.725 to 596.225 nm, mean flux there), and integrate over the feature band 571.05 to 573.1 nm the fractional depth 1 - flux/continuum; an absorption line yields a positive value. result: -0.30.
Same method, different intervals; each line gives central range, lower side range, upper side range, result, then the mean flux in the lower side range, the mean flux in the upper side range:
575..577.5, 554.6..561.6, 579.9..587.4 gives -0.242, 8.26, 9.52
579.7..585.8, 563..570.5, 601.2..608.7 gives -0.404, 8.65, 9.8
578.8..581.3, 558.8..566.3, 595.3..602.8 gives -0.394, 8.31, 9.03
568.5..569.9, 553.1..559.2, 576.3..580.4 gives 0.101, 8.51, 9.75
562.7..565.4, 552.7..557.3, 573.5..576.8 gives 0.145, 8.52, 9.76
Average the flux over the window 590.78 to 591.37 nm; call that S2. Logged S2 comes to 8.48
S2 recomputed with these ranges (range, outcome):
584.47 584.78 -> 10.1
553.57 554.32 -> 9.24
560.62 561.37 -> 8.89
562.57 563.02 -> 8.42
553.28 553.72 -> 8.18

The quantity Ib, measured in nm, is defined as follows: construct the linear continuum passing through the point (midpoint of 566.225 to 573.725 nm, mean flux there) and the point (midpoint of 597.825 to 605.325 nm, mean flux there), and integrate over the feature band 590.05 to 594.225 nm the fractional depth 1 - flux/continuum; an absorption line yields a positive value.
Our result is 0.461 nm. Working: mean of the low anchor 8.74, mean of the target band 8.29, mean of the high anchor 9.56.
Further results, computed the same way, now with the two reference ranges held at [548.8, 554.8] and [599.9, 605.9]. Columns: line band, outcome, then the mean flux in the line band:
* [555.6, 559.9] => 0.21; 8.02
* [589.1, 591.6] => 0.81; 6.35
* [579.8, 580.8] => -0.13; 10.2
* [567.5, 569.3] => 0.03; 8.61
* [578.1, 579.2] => -0.05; 9.48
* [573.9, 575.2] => -0.11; 9.69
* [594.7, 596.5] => 0.08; 9.12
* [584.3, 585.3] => -0.07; 9.85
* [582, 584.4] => -0.18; 9.85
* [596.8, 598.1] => 0.16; 8.39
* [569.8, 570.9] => 0.02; 8.67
